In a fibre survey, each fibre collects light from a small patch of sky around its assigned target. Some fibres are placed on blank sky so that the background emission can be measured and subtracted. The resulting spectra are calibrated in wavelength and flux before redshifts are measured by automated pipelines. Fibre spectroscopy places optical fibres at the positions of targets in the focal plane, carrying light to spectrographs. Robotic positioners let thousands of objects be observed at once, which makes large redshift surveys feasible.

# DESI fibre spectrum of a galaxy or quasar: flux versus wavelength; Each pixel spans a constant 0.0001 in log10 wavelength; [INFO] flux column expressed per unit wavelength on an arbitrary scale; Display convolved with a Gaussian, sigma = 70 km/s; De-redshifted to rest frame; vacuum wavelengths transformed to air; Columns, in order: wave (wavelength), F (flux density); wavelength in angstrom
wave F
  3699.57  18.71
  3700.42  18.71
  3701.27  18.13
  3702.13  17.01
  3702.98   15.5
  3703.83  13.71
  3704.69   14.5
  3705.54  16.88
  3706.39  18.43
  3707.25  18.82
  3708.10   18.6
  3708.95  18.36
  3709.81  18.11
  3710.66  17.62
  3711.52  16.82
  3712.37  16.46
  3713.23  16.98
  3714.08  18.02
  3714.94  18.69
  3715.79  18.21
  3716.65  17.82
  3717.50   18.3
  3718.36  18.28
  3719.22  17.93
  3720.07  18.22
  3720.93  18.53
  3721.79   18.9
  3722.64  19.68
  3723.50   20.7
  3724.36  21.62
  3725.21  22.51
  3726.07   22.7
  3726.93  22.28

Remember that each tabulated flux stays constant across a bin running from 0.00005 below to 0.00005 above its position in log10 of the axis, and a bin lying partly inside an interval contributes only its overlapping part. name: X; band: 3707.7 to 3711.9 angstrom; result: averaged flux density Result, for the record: 17.9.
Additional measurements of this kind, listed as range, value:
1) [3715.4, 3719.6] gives 18.1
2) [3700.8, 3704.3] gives 16.1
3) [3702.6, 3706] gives 15.2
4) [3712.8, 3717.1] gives 18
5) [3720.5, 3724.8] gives 19.9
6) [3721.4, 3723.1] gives 19.4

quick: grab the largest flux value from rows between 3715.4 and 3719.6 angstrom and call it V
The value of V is 18.3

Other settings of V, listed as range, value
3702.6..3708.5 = 18.82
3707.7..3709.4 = 18.6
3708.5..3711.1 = 18.36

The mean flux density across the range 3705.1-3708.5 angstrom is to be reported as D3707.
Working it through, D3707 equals 18.2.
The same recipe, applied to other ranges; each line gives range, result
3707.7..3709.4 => 18.5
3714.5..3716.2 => 18.5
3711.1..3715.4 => 17.4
